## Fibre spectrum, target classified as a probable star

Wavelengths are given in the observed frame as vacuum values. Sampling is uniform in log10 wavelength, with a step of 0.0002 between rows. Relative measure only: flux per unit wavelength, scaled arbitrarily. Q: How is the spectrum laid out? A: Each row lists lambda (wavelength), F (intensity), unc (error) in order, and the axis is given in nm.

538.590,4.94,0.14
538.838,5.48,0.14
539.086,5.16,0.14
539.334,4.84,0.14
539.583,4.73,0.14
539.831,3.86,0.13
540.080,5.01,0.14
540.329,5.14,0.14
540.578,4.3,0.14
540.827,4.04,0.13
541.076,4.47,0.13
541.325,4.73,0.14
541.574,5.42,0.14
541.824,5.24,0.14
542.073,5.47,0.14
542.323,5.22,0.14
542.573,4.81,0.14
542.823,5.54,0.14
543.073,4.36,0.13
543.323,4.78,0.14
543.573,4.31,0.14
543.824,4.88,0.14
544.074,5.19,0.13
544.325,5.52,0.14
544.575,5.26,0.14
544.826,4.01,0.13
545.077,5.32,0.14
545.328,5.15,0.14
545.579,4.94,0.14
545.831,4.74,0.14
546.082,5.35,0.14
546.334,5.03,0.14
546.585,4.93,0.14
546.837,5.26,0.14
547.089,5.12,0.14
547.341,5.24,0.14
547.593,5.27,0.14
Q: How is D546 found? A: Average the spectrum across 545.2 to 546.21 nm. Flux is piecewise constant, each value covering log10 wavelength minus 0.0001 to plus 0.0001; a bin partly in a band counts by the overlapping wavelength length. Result 5.04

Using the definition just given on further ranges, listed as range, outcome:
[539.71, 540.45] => 4.67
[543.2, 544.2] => 4.79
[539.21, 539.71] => 4.78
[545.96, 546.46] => 5.19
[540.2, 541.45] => 4.54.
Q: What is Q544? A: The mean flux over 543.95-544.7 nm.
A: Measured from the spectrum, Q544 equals 5.33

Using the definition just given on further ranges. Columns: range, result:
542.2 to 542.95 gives 5.19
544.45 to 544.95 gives 4.64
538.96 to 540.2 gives 4.72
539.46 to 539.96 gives 4.3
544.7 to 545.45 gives 4.82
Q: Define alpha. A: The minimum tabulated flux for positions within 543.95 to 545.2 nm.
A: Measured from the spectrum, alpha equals 4.01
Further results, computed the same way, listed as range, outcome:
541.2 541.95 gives 4.73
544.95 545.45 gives 5.15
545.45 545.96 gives 4.74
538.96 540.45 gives 3.86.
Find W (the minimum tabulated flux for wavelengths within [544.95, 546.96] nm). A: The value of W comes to 4.74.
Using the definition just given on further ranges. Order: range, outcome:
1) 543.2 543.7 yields 4.31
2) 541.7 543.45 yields 4.36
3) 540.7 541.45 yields 4.04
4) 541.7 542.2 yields 5.24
